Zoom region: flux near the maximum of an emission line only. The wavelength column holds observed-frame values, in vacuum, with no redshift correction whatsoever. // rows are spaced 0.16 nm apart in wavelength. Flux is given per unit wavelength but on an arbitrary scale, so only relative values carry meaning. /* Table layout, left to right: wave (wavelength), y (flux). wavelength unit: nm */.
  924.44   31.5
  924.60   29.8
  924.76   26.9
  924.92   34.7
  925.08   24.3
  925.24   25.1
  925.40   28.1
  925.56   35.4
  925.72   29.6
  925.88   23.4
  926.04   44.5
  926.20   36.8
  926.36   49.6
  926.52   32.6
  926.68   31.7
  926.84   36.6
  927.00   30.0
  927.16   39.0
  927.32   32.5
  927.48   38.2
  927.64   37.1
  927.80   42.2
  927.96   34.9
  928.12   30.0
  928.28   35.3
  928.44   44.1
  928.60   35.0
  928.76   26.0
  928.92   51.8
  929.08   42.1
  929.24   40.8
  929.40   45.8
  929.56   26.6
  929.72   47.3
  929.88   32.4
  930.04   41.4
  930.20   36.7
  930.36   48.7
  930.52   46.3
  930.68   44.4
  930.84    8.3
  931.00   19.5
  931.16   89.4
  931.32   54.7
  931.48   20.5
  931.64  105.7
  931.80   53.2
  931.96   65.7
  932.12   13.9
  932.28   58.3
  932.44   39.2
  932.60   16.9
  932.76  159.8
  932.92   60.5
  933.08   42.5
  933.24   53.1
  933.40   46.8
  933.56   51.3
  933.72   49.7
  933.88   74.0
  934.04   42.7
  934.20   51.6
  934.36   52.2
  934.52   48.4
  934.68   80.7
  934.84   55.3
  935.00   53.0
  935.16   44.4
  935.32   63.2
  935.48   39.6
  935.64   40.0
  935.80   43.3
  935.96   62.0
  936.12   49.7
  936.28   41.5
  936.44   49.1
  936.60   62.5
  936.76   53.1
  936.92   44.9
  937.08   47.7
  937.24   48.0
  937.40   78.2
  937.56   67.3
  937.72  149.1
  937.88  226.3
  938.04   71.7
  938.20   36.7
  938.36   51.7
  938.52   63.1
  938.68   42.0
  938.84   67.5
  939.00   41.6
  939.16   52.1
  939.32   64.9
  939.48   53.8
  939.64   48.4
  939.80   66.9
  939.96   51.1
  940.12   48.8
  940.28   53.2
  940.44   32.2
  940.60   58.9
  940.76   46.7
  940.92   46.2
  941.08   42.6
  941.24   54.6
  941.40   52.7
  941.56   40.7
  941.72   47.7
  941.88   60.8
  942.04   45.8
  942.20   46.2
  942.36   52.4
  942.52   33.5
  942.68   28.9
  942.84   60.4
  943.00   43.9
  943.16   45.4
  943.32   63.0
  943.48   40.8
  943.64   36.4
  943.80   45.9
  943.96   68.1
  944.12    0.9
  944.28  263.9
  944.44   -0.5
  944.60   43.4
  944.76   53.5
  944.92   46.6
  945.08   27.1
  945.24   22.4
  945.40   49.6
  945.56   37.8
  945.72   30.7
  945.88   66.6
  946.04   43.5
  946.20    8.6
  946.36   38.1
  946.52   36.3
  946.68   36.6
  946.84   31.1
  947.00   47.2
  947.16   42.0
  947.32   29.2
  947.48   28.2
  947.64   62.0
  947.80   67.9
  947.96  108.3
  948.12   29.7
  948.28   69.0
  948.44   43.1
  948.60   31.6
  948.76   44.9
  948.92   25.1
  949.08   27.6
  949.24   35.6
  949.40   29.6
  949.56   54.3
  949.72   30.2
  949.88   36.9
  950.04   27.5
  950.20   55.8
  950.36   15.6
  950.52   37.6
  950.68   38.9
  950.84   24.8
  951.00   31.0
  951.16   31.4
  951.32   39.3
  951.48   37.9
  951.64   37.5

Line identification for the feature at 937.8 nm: Mg II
